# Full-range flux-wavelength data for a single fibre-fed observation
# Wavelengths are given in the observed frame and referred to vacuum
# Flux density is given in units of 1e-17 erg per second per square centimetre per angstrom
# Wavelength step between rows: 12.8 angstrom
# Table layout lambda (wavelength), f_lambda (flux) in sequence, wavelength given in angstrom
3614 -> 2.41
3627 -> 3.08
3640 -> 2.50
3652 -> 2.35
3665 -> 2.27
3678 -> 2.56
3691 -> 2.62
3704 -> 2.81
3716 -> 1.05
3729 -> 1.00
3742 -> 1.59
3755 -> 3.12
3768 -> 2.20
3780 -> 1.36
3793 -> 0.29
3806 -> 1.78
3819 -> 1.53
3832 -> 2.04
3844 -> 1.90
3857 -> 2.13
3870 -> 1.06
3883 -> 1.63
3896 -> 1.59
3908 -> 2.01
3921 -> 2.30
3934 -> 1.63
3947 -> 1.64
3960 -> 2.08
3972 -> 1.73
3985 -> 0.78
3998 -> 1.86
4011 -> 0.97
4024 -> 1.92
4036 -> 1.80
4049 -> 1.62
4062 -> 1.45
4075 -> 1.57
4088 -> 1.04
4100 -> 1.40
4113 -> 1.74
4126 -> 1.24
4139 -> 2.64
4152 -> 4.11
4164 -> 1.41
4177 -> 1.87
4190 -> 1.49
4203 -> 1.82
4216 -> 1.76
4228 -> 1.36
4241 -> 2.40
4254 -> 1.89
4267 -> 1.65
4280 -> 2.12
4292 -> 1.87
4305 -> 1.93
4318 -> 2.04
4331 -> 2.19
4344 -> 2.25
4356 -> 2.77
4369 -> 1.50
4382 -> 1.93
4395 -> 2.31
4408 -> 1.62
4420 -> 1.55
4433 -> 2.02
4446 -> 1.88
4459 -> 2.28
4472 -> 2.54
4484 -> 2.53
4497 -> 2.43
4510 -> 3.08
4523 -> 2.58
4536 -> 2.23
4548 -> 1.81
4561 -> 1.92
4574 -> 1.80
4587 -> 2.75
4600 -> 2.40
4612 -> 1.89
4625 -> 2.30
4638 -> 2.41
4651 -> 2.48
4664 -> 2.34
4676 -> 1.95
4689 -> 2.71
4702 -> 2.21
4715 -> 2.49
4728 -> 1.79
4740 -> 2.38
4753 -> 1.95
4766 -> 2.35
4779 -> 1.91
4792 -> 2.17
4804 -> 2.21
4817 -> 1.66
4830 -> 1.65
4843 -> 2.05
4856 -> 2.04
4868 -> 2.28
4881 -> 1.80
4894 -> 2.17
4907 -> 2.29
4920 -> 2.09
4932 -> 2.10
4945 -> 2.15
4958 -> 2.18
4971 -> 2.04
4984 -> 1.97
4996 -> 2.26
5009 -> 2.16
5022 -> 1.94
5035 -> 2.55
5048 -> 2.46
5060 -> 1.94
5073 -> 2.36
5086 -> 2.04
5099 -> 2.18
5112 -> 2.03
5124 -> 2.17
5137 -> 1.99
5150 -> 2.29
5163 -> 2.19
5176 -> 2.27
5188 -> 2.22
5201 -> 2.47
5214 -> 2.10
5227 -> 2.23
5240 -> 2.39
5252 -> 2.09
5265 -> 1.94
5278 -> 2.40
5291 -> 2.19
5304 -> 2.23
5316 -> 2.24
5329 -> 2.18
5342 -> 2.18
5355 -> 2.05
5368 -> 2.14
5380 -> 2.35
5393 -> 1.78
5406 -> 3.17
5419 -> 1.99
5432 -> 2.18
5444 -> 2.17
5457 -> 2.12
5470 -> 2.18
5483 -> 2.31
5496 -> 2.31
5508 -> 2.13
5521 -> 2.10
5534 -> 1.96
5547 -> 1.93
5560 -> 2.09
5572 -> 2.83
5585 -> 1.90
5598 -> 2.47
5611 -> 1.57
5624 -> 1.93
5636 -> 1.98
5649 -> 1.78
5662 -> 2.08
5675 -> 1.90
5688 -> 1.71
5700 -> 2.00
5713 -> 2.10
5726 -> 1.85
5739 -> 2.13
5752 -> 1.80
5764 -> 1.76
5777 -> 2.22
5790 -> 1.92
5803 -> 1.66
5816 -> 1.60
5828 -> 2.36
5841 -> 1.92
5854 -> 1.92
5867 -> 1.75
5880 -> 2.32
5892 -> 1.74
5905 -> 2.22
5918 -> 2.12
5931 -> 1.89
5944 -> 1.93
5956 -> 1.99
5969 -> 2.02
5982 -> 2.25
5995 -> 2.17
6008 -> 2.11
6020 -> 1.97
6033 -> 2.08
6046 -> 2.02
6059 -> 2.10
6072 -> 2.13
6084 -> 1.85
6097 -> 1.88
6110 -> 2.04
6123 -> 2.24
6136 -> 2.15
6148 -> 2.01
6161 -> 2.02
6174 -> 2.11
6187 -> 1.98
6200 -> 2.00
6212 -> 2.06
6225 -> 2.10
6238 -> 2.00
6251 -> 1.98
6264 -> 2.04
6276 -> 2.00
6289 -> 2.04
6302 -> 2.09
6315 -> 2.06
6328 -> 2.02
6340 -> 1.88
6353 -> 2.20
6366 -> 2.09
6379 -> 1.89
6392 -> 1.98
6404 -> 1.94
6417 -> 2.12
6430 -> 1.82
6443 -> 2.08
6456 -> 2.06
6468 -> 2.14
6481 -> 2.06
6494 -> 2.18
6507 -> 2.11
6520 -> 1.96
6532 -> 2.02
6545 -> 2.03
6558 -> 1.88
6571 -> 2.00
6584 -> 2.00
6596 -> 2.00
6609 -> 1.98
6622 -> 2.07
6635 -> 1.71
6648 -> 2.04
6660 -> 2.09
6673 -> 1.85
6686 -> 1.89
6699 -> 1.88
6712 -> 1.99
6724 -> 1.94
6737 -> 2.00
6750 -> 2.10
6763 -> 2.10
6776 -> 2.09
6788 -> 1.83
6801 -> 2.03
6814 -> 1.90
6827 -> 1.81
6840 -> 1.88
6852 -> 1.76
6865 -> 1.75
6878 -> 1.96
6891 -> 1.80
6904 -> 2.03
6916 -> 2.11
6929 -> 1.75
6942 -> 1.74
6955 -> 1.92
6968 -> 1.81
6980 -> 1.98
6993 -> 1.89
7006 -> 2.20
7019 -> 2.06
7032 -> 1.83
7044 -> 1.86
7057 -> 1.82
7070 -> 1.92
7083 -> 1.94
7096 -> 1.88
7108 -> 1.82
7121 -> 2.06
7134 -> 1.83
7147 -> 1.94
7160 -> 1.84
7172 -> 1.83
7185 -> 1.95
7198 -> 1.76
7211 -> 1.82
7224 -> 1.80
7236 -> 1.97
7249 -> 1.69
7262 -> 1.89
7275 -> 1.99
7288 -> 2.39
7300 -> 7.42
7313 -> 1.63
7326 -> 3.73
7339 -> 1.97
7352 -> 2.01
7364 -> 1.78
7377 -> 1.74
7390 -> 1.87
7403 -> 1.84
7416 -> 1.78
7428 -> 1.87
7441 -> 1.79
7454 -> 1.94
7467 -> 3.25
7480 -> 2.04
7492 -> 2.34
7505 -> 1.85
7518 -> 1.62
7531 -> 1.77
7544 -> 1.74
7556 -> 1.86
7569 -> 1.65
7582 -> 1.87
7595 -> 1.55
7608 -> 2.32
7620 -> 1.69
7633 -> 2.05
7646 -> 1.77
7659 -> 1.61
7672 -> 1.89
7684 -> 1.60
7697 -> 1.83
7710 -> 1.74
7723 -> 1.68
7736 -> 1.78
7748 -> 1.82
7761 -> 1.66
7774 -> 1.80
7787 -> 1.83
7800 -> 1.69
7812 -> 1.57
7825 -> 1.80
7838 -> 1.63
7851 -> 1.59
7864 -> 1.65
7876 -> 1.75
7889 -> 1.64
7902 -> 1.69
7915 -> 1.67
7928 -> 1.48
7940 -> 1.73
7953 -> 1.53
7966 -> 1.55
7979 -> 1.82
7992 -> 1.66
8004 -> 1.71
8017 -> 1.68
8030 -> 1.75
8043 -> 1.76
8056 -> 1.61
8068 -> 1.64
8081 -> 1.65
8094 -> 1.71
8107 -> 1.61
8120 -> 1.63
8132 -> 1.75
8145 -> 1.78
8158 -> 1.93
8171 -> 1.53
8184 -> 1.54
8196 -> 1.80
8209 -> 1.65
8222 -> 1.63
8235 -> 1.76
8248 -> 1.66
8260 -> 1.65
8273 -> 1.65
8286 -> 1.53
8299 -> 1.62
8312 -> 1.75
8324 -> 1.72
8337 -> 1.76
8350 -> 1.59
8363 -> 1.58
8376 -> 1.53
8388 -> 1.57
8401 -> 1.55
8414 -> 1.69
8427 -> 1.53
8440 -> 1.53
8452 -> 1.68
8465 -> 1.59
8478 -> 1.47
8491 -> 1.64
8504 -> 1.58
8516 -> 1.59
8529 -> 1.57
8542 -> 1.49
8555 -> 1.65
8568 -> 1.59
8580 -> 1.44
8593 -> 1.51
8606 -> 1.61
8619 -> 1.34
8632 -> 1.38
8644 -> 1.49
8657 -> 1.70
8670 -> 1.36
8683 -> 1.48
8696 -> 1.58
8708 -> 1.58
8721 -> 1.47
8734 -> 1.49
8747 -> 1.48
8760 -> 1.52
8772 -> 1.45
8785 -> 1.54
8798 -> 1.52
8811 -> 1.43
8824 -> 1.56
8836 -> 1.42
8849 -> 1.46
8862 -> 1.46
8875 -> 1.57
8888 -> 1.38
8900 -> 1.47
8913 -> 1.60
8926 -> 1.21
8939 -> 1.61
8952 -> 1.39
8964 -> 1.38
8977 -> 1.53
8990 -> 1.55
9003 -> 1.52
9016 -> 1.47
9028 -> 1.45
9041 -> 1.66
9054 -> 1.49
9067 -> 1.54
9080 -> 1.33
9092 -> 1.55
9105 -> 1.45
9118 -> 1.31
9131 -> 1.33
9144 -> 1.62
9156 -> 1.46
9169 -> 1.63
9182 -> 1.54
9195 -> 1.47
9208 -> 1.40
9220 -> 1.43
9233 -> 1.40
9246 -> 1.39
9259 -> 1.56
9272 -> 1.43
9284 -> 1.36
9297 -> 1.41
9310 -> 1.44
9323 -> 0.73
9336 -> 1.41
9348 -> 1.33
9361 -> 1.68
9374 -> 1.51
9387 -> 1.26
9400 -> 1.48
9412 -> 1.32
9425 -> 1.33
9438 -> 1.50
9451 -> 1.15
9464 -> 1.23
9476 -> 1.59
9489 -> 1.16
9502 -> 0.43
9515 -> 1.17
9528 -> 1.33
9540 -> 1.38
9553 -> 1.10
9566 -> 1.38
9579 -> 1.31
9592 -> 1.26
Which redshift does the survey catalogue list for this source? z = 0.112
